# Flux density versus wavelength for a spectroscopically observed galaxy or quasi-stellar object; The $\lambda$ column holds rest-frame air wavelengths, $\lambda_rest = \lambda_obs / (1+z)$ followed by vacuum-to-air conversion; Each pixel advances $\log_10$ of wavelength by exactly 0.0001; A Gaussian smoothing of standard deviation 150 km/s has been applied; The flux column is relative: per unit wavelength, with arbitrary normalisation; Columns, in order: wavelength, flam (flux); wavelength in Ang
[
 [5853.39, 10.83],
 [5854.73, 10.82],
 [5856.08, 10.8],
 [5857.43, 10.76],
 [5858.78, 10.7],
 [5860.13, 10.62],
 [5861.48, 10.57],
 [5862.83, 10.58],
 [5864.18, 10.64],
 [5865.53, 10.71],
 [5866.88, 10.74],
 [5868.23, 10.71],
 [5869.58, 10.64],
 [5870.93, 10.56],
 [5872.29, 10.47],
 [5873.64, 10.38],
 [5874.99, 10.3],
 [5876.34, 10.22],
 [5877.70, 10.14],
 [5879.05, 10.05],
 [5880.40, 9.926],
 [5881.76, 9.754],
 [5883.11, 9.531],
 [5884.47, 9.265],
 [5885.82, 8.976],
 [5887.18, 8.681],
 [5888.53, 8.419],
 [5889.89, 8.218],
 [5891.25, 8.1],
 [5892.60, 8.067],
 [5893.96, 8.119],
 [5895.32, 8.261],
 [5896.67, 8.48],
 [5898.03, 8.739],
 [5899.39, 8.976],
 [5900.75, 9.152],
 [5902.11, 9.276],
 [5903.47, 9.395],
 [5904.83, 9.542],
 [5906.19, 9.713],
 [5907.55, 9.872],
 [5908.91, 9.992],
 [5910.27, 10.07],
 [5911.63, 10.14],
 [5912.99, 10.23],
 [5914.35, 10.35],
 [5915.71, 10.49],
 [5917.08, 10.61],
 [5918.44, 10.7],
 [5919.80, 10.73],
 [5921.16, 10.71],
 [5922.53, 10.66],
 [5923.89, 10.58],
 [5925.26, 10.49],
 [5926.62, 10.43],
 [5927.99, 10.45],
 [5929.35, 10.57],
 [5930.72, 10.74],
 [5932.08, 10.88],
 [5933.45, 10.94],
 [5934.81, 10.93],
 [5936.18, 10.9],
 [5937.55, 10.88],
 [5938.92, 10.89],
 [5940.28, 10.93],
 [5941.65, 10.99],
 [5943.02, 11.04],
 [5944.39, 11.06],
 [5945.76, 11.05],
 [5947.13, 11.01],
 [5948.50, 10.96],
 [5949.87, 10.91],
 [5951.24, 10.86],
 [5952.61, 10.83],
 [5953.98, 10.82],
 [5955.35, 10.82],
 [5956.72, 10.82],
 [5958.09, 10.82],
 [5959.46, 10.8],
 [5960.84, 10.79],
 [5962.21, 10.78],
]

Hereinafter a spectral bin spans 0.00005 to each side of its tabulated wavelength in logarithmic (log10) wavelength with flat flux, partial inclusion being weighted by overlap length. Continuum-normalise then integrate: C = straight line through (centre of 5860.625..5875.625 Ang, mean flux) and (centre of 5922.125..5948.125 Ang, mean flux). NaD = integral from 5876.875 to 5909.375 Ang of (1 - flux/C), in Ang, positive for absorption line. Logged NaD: 4.7 Ang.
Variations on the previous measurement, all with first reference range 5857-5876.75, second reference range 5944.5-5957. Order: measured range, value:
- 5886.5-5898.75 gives 2.68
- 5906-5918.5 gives 0.63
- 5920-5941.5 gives 0.18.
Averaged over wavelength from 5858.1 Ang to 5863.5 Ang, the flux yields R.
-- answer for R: 10.6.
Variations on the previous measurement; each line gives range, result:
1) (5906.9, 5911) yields 9.99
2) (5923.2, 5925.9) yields 10.5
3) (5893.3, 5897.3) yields 8.3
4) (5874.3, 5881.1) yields 10.1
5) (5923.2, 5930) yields 10.5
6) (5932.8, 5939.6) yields 10.9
